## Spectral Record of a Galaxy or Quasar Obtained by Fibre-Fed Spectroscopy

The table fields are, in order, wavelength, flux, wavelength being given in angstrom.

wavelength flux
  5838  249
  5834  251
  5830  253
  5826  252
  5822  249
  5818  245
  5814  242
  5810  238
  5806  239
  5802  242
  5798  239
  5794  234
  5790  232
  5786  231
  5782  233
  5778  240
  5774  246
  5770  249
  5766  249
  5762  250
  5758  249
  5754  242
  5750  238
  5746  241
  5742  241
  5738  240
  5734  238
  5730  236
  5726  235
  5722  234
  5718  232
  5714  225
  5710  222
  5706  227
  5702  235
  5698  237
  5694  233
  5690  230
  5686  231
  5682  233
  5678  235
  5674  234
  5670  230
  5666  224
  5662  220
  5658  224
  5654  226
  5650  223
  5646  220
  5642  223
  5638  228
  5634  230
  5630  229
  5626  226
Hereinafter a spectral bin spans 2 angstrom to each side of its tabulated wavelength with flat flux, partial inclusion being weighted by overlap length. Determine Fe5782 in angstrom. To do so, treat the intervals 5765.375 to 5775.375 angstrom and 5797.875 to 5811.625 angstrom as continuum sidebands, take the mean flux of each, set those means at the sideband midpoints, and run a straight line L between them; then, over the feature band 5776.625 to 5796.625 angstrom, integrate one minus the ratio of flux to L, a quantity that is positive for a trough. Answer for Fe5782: 0.82 angstrom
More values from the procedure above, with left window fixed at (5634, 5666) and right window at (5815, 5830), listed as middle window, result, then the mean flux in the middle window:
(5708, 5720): 0.3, 226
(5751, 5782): -0.6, 245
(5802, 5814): 0.3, 240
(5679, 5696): -0.2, 232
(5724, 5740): -0.1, 237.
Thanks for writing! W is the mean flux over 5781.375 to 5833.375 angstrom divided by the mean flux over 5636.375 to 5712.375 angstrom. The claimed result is 1.1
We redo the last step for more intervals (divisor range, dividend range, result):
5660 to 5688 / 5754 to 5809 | 1.05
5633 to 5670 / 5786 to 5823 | 1.07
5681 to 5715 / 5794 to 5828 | 1.05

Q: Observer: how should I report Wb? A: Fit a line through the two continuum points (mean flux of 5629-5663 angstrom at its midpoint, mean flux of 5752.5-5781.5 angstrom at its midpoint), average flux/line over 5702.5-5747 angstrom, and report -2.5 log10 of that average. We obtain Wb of 0.02 mag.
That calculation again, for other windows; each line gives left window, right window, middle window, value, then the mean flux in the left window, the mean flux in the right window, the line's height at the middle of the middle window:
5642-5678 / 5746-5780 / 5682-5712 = 0.008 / 226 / 245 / 233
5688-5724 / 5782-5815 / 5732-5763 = -0.040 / 231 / 237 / 233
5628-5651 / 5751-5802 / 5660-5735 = 0.005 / 226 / 241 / 232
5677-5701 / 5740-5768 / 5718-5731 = 0.022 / 233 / 244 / 239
